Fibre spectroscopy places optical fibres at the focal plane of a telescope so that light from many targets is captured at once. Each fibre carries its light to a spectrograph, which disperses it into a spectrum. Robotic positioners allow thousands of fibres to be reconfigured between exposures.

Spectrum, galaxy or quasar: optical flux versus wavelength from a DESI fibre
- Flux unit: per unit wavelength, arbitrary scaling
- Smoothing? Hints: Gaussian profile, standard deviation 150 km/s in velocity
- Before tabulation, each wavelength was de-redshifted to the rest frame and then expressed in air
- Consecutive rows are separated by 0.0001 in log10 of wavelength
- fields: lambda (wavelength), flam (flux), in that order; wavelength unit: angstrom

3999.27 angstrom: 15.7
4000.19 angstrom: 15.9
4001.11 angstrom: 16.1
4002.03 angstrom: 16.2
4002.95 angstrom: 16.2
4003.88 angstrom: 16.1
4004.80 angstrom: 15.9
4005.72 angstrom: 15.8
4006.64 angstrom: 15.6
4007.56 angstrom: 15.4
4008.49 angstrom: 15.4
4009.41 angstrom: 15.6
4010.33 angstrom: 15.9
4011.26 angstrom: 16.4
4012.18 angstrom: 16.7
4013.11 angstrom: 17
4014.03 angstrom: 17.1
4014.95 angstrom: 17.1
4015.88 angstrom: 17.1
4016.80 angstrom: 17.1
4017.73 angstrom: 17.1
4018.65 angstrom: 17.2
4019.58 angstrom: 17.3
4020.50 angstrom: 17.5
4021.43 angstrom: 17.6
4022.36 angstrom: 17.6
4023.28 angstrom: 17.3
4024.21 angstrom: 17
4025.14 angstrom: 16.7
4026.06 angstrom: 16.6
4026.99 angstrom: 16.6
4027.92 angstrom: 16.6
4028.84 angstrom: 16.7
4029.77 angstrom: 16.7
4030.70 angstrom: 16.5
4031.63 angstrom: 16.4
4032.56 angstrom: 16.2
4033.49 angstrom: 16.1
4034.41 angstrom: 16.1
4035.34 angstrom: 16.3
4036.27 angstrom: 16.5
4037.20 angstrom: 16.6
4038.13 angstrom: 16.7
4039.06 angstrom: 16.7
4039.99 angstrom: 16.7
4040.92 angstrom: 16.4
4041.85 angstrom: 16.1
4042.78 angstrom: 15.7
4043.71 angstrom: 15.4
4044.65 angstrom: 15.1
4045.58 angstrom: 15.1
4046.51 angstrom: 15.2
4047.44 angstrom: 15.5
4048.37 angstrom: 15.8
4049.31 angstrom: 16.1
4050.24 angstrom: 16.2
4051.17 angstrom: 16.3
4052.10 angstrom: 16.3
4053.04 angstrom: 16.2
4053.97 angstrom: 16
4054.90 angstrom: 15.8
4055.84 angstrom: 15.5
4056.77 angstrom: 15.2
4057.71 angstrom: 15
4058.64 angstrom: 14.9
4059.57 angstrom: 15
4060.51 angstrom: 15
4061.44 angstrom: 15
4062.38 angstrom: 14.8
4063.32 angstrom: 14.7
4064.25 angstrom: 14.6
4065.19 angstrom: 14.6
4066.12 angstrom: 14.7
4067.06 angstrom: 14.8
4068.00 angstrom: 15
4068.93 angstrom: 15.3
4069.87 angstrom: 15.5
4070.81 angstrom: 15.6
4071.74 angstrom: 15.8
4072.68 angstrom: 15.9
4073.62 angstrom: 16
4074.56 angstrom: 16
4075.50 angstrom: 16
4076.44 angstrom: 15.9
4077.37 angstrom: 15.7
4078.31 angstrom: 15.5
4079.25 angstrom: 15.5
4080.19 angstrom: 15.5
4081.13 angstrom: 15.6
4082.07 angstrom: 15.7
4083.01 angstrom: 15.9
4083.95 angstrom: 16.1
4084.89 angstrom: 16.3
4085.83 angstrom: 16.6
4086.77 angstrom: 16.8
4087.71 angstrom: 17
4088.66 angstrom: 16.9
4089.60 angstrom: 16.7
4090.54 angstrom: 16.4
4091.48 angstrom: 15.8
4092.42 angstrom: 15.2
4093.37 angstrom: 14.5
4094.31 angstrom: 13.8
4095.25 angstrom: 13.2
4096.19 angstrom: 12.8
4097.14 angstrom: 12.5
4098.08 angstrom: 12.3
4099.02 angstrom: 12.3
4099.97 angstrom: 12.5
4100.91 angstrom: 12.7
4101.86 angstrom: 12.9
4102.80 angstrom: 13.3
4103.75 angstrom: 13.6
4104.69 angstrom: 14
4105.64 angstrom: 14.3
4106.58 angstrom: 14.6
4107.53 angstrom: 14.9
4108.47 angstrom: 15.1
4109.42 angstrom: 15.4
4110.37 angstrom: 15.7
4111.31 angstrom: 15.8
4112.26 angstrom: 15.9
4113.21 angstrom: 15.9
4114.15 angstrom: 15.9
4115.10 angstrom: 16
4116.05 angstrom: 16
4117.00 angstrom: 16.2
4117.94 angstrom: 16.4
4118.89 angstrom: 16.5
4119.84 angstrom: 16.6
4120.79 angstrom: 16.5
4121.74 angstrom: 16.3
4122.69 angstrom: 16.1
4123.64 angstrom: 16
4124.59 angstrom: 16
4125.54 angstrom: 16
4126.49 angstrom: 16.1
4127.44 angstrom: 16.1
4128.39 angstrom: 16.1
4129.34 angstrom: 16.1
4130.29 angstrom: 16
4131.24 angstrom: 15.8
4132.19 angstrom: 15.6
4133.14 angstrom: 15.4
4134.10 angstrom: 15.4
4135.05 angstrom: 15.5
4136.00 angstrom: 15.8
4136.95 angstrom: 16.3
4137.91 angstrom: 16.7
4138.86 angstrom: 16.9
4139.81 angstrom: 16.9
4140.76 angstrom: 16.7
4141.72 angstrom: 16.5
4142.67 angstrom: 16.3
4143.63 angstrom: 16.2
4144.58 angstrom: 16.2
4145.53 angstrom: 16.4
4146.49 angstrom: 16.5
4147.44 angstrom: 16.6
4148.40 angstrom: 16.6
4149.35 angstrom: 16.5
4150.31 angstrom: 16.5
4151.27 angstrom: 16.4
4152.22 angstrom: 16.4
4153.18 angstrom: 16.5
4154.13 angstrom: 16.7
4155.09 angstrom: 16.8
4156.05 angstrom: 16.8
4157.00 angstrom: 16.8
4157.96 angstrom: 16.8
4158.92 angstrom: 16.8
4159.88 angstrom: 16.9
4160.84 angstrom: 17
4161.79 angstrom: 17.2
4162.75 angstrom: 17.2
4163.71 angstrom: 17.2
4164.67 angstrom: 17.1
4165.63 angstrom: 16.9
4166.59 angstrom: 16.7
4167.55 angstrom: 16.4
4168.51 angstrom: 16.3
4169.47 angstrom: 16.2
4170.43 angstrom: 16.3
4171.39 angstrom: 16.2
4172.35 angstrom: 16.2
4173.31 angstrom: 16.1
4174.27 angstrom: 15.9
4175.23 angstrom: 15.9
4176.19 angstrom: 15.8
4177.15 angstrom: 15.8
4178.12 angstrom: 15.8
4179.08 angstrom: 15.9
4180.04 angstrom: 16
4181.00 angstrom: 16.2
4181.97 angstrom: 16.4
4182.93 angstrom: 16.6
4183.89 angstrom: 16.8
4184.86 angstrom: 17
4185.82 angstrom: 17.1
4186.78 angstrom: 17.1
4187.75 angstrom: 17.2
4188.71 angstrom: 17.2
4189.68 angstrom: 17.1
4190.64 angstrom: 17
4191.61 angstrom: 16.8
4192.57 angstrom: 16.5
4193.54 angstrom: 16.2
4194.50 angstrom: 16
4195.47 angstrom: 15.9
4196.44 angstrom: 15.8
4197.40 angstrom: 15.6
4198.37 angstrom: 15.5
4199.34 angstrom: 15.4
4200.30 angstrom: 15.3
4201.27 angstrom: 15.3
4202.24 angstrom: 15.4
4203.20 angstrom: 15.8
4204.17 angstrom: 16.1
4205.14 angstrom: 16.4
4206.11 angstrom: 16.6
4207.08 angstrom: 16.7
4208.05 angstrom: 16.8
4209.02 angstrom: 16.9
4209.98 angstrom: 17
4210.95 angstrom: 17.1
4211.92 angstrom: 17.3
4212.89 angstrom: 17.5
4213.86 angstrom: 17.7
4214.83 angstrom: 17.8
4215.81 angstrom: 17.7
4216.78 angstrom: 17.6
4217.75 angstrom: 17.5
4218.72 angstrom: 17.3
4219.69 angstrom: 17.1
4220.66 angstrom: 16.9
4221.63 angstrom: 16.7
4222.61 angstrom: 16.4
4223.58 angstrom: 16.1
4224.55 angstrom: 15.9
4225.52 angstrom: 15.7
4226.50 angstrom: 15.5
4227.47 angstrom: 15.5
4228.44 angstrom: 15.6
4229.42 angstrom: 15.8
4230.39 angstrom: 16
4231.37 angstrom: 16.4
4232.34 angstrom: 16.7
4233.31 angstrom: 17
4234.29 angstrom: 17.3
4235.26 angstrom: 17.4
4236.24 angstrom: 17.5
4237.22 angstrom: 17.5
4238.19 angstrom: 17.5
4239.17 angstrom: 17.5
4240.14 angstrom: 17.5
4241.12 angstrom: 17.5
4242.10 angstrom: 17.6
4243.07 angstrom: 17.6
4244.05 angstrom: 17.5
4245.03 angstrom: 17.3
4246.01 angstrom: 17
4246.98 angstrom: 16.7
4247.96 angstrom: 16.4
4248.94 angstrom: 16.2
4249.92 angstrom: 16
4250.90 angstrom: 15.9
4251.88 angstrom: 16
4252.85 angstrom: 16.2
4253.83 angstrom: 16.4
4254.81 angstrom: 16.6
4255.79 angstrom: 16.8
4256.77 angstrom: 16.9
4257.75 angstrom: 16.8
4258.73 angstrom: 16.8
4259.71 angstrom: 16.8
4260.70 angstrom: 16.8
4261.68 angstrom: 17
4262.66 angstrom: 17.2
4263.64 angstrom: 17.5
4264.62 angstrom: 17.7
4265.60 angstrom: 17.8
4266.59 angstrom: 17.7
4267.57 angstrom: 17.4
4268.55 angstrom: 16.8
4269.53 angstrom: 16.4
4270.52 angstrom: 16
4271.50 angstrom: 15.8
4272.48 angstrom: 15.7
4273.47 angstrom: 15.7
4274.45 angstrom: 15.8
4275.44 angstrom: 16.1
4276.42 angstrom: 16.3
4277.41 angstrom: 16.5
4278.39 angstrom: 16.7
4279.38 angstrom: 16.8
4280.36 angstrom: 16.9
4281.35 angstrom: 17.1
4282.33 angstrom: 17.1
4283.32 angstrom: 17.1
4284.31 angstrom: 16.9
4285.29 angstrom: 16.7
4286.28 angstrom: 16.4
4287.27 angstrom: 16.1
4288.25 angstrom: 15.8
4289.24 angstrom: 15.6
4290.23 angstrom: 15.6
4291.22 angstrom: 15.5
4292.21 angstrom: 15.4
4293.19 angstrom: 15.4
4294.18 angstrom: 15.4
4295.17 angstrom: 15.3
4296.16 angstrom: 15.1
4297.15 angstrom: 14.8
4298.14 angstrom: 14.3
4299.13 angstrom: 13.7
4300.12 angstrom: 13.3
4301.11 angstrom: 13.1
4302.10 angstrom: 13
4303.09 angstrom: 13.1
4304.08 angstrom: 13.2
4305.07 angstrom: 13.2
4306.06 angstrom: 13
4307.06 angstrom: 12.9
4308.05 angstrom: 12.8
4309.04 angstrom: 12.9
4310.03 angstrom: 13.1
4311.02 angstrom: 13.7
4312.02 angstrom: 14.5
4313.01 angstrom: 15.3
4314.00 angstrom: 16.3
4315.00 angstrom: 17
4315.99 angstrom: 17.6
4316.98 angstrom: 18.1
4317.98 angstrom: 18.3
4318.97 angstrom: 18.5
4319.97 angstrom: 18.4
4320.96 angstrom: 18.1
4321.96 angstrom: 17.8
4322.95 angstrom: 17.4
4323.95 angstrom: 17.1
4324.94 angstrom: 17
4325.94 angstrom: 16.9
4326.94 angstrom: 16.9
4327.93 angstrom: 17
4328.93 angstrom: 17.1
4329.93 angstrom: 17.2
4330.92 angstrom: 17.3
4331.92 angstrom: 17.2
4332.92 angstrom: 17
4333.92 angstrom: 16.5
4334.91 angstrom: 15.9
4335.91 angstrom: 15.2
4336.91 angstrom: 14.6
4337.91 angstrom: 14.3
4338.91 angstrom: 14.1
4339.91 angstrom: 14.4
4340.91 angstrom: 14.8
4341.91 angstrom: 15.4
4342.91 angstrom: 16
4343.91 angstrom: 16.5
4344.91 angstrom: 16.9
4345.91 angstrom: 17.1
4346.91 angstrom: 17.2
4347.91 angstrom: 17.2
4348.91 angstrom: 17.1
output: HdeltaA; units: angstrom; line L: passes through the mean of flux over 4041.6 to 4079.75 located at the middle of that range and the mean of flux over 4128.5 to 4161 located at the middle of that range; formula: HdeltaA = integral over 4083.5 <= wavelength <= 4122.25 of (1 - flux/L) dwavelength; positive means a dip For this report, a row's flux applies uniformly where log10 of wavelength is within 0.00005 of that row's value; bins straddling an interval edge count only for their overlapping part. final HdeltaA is 2.1 angstrom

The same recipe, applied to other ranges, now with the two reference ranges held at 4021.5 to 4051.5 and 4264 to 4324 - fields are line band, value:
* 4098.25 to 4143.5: 1.8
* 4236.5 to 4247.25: -1.0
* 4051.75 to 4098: 2.4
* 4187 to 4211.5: -0.5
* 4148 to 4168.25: -0.9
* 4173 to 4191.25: -0.5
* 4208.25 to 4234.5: -1.3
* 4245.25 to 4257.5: -0.4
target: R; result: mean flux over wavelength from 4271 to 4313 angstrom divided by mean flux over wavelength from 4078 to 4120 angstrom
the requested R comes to 1.00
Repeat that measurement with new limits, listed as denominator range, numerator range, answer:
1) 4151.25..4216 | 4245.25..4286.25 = 1.01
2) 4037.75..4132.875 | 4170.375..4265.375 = 1.08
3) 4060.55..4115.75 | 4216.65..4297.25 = 1.10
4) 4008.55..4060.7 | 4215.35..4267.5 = 1.03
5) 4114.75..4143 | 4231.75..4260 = 1.05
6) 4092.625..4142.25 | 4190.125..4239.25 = 1.09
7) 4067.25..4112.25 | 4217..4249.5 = 1.12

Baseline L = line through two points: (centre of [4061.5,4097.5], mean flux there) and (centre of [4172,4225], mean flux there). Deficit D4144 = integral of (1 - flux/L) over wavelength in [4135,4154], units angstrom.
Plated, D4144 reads -0.5 angstrom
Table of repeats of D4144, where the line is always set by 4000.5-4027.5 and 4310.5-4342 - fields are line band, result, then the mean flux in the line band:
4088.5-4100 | 1.6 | 14.2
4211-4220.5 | -0.5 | 17.5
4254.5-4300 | 0.6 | 16.3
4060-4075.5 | 1.3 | 15.2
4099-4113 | 1.9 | 14.3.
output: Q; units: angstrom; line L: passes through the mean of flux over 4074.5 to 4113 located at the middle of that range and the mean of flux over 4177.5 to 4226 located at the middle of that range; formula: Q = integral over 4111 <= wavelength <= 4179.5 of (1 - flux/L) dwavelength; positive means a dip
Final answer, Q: -2.65 angstrom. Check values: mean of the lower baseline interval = 14.9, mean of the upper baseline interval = 16.6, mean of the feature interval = 16.3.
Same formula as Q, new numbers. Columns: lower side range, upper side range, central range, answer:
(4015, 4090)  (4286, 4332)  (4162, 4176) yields -0.57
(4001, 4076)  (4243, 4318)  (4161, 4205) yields -1.06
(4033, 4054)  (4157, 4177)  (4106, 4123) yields 0.49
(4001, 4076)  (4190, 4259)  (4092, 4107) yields 2.62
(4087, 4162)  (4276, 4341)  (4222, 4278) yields -3.39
